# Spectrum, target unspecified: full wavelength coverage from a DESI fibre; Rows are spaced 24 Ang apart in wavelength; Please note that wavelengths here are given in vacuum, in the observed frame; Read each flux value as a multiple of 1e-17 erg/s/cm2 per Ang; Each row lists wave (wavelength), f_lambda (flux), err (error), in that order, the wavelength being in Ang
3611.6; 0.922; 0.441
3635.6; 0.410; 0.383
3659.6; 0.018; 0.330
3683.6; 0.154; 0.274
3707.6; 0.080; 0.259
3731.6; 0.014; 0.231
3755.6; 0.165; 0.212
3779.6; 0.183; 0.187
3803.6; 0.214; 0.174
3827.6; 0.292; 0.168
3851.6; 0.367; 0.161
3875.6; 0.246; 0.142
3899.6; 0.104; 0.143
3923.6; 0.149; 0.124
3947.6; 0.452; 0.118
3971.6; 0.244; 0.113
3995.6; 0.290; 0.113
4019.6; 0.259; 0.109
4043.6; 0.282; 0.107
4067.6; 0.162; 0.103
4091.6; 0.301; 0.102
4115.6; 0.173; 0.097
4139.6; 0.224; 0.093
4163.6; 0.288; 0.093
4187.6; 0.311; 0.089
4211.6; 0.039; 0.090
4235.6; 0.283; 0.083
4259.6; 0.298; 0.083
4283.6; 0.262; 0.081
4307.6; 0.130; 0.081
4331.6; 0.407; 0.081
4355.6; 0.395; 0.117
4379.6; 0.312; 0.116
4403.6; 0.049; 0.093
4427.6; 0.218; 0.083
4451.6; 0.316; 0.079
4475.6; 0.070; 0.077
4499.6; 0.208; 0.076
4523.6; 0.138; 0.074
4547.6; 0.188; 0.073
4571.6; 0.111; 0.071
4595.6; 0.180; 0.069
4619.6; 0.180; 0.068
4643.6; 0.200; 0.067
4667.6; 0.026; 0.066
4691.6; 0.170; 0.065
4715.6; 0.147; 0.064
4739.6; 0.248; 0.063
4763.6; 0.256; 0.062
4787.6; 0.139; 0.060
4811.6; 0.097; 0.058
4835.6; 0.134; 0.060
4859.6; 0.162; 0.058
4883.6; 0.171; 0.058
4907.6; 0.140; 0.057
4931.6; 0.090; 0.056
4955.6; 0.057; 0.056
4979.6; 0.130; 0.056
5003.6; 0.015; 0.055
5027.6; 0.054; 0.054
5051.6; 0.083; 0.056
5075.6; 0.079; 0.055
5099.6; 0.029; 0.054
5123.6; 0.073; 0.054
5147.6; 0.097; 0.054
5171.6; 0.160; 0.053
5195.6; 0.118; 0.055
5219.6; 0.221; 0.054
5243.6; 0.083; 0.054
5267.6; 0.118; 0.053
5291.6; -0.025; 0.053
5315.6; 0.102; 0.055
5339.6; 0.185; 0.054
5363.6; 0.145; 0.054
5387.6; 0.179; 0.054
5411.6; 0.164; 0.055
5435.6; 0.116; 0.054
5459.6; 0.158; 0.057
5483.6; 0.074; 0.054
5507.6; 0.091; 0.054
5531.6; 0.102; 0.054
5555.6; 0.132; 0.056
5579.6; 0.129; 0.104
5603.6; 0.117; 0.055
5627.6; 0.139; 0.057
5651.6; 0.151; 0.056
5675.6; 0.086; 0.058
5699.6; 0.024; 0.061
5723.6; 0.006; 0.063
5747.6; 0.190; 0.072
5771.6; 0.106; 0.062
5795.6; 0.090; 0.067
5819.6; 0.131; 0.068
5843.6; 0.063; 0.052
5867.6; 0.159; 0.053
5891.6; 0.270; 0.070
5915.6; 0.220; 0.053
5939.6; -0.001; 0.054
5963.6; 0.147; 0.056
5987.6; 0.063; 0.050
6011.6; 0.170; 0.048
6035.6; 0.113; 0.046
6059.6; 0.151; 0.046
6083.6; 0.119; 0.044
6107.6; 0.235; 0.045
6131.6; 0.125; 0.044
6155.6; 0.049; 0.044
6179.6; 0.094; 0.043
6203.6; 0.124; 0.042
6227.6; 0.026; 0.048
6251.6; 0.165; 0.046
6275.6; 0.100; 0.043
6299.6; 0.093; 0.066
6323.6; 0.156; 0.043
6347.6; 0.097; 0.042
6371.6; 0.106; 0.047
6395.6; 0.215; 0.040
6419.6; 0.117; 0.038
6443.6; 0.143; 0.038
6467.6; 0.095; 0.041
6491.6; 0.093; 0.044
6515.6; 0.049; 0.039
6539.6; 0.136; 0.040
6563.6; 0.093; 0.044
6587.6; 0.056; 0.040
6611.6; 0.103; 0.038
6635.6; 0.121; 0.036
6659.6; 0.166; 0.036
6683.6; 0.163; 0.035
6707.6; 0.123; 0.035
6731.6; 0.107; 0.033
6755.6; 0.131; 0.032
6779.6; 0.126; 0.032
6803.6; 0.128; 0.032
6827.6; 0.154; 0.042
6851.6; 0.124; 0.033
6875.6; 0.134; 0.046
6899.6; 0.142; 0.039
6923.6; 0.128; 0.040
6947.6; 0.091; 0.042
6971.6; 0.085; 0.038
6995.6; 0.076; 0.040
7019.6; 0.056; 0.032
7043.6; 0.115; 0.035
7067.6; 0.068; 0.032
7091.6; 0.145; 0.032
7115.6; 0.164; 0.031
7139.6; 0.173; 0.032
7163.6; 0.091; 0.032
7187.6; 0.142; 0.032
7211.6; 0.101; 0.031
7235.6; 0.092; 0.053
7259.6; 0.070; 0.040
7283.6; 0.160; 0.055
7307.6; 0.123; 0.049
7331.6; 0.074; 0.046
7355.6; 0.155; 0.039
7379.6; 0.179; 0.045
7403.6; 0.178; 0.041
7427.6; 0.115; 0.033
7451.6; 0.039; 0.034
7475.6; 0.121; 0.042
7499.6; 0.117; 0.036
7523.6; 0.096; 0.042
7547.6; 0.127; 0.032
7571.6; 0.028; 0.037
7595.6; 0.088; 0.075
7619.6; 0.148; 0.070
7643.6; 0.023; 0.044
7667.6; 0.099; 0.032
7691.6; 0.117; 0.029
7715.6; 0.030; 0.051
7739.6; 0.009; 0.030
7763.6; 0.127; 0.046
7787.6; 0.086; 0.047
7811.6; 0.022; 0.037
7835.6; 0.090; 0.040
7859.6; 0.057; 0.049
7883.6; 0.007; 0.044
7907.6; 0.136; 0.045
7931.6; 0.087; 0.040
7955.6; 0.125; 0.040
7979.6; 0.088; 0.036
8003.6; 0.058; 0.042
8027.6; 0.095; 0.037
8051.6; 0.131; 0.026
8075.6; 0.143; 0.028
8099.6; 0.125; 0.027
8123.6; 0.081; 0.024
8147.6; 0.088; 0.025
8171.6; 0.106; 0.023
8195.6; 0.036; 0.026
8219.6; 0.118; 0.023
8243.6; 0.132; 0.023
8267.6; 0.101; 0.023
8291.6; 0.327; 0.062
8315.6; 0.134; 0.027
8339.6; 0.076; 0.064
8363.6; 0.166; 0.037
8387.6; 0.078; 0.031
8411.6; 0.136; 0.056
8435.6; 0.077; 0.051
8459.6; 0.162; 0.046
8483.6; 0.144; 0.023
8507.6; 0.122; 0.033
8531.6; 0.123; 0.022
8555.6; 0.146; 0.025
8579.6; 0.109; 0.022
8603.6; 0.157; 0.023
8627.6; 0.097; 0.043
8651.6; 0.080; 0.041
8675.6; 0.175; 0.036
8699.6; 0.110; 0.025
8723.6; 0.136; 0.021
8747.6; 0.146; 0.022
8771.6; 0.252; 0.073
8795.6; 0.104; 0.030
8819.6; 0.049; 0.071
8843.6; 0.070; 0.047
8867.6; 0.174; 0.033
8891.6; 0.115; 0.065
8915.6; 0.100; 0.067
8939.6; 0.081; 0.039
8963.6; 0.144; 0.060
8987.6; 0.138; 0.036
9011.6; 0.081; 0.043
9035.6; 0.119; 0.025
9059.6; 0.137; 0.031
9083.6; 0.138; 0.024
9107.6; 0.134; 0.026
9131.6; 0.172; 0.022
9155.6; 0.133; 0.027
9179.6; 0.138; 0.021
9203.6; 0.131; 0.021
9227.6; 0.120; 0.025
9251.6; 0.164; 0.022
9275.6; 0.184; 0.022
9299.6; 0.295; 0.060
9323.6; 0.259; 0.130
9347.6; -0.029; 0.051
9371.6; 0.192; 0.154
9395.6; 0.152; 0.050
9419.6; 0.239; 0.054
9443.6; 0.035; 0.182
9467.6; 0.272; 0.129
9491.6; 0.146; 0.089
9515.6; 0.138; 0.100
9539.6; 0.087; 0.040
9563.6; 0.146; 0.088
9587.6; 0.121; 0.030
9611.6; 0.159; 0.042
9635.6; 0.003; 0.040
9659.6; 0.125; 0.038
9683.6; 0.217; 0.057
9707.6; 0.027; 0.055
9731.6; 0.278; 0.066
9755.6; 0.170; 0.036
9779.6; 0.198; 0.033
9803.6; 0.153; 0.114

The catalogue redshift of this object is 1.22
